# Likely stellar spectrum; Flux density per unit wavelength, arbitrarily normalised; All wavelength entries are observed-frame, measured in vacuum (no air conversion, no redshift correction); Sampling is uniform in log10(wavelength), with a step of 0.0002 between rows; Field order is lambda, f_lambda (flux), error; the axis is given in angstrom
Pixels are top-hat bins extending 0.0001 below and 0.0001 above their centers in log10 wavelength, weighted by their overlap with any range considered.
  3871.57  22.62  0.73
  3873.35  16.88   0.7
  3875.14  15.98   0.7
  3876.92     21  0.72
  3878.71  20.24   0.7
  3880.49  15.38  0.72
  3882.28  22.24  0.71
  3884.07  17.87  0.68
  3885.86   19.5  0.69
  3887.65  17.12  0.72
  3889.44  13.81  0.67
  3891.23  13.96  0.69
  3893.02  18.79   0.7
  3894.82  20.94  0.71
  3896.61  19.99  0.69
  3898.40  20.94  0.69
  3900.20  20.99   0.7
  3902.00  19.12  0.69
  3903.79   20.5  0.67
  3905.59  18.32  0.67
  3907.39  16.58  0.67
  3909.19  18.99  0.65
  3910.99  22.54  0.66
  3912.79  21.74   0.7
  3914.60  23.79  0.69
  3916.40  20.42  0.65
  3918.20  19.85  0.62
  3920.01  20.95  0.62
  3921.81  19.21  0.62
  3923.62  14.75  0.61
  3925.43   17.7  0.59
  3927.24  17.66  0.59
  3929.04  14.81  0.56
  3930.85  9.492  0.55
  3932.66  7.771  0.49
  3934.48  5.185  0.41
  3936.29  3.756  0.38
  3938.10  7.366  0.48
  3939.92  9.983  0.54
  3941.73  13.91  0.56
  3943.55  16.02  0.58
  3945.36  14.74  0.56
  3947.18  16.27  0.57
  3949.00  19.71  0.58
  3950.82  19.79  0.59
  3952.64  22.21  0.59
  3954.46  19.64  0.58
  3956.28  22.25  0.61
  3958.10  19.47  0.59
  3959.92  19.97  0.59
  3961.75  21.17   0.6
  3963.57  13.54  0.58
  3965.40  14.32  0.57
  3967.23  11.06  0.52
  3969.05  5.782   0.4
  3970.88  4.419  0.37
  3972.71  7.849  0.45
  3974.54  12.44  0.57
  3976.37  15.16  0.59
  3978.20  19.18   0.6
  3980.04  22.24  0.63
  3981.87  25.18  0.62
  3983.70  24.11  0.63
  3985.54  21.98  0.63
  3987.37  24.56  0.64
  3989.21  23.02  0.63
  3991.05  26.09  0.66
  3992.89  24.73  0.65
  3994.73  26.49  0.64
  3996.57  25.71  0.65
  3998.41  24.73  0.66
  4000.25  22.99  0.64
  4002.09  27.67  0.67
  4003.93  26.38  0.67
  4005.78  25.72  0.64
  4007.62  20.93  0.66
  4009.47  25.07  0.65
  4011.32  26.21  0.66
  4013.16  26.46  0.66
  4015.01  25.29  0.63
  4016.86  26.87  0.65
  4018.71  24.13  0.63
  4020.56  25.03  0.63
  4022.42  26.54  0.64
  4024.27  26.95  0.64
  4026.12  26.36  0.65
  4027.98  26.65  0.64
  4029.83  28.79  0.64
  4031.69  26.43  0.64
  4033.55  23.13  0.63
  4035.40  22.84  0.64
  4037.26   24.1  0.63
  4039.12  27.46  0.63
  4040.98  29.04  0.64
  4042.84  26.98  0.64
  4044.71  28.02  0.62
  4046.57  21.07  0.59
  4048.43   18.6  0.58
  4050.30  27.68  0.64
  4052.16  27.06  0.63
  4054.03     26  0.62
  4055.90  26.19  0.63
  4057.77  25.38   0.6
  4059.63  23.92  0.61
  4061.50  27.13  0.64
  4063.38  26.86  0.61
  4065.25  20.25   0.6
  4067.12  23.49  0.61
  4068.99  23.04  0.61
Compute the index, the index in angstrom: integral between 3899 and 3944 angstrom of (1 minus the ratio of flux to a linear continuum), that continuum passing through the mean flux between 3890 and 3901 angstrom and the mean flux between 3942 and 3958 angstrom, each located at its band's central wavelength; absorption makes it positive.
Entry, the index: 6.8 angstrom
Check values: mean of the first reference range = 19.1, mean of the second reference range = 18.7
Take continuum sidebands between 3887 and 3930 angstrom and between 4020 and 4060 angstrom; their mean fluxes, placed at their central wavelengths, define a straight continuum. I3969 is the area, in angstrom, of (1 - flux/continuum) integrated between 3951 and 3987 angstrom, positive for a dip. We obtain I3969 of 8.00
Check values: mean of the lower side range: 18.9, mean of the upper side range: 25.7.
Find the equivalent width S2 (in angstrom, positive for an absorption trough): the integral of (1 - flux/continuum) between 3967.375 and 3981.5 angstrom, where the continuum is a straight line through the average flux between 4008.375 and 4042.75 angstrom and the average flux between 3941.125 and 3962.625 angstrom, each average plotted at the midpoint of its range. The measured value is 5.6 angstrom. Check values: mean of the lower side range 18.8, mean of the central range 12.9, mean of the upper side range 26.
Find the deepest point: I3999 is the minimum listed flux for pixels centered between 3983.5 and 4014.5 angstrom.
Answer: 20.93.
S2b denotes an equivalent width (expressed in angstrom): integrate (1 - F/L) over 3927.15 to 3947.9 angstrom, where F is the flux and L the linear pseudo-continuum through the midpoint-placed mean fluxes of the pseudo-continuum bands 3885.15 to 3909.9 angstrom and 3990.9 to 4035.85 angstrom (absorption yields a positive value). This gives 9.75 angstrom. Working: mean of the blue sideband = 18.5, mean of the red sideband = 25.5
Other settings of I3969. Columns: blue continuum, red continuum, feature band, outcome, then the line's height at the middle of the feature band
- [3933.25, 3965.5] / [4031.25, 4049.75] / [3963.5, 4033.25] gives -4.8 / 20.5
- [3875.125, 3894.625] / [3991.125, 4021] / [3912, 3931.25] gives 1.7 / 20.2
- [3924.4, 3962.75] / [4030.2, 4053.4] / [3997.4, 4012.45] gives -2.4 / 21.5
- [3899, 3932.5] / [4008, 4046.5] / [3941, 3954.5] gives 1.9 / 20.6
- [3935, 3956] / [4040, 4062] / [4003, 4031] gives -4.7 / 22.1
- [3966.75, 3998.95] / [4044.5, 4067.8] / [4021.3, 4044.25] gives -3.4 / 22.9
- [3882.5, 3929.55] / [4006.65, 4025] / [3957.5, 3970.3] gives 4.4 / 22.3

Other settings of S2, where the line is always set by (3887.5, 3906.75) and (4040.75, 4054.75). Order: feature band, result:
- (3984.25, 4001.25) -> -1.17 angstrom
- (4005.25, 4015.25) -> -0.51 angstrom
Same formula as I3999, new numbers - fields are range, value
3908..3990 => 3.756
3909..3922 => 18.99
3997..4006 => 22.99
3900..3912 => 16.58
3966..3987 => 4.419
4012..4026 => 24.13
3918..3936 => 5.185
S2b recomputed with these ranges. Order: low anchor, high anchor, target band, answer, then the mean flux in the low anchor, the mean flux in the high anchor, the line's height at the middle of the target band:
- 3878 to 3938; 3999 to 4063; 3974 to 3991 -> 0.8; 17.3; 25.6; 22.3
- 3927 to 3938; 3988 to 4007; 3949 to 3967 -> -4.3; 9.13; 25.3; 15.5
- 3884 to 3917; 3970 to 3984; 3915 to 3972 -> 8.1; 19.3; 16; 17.4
